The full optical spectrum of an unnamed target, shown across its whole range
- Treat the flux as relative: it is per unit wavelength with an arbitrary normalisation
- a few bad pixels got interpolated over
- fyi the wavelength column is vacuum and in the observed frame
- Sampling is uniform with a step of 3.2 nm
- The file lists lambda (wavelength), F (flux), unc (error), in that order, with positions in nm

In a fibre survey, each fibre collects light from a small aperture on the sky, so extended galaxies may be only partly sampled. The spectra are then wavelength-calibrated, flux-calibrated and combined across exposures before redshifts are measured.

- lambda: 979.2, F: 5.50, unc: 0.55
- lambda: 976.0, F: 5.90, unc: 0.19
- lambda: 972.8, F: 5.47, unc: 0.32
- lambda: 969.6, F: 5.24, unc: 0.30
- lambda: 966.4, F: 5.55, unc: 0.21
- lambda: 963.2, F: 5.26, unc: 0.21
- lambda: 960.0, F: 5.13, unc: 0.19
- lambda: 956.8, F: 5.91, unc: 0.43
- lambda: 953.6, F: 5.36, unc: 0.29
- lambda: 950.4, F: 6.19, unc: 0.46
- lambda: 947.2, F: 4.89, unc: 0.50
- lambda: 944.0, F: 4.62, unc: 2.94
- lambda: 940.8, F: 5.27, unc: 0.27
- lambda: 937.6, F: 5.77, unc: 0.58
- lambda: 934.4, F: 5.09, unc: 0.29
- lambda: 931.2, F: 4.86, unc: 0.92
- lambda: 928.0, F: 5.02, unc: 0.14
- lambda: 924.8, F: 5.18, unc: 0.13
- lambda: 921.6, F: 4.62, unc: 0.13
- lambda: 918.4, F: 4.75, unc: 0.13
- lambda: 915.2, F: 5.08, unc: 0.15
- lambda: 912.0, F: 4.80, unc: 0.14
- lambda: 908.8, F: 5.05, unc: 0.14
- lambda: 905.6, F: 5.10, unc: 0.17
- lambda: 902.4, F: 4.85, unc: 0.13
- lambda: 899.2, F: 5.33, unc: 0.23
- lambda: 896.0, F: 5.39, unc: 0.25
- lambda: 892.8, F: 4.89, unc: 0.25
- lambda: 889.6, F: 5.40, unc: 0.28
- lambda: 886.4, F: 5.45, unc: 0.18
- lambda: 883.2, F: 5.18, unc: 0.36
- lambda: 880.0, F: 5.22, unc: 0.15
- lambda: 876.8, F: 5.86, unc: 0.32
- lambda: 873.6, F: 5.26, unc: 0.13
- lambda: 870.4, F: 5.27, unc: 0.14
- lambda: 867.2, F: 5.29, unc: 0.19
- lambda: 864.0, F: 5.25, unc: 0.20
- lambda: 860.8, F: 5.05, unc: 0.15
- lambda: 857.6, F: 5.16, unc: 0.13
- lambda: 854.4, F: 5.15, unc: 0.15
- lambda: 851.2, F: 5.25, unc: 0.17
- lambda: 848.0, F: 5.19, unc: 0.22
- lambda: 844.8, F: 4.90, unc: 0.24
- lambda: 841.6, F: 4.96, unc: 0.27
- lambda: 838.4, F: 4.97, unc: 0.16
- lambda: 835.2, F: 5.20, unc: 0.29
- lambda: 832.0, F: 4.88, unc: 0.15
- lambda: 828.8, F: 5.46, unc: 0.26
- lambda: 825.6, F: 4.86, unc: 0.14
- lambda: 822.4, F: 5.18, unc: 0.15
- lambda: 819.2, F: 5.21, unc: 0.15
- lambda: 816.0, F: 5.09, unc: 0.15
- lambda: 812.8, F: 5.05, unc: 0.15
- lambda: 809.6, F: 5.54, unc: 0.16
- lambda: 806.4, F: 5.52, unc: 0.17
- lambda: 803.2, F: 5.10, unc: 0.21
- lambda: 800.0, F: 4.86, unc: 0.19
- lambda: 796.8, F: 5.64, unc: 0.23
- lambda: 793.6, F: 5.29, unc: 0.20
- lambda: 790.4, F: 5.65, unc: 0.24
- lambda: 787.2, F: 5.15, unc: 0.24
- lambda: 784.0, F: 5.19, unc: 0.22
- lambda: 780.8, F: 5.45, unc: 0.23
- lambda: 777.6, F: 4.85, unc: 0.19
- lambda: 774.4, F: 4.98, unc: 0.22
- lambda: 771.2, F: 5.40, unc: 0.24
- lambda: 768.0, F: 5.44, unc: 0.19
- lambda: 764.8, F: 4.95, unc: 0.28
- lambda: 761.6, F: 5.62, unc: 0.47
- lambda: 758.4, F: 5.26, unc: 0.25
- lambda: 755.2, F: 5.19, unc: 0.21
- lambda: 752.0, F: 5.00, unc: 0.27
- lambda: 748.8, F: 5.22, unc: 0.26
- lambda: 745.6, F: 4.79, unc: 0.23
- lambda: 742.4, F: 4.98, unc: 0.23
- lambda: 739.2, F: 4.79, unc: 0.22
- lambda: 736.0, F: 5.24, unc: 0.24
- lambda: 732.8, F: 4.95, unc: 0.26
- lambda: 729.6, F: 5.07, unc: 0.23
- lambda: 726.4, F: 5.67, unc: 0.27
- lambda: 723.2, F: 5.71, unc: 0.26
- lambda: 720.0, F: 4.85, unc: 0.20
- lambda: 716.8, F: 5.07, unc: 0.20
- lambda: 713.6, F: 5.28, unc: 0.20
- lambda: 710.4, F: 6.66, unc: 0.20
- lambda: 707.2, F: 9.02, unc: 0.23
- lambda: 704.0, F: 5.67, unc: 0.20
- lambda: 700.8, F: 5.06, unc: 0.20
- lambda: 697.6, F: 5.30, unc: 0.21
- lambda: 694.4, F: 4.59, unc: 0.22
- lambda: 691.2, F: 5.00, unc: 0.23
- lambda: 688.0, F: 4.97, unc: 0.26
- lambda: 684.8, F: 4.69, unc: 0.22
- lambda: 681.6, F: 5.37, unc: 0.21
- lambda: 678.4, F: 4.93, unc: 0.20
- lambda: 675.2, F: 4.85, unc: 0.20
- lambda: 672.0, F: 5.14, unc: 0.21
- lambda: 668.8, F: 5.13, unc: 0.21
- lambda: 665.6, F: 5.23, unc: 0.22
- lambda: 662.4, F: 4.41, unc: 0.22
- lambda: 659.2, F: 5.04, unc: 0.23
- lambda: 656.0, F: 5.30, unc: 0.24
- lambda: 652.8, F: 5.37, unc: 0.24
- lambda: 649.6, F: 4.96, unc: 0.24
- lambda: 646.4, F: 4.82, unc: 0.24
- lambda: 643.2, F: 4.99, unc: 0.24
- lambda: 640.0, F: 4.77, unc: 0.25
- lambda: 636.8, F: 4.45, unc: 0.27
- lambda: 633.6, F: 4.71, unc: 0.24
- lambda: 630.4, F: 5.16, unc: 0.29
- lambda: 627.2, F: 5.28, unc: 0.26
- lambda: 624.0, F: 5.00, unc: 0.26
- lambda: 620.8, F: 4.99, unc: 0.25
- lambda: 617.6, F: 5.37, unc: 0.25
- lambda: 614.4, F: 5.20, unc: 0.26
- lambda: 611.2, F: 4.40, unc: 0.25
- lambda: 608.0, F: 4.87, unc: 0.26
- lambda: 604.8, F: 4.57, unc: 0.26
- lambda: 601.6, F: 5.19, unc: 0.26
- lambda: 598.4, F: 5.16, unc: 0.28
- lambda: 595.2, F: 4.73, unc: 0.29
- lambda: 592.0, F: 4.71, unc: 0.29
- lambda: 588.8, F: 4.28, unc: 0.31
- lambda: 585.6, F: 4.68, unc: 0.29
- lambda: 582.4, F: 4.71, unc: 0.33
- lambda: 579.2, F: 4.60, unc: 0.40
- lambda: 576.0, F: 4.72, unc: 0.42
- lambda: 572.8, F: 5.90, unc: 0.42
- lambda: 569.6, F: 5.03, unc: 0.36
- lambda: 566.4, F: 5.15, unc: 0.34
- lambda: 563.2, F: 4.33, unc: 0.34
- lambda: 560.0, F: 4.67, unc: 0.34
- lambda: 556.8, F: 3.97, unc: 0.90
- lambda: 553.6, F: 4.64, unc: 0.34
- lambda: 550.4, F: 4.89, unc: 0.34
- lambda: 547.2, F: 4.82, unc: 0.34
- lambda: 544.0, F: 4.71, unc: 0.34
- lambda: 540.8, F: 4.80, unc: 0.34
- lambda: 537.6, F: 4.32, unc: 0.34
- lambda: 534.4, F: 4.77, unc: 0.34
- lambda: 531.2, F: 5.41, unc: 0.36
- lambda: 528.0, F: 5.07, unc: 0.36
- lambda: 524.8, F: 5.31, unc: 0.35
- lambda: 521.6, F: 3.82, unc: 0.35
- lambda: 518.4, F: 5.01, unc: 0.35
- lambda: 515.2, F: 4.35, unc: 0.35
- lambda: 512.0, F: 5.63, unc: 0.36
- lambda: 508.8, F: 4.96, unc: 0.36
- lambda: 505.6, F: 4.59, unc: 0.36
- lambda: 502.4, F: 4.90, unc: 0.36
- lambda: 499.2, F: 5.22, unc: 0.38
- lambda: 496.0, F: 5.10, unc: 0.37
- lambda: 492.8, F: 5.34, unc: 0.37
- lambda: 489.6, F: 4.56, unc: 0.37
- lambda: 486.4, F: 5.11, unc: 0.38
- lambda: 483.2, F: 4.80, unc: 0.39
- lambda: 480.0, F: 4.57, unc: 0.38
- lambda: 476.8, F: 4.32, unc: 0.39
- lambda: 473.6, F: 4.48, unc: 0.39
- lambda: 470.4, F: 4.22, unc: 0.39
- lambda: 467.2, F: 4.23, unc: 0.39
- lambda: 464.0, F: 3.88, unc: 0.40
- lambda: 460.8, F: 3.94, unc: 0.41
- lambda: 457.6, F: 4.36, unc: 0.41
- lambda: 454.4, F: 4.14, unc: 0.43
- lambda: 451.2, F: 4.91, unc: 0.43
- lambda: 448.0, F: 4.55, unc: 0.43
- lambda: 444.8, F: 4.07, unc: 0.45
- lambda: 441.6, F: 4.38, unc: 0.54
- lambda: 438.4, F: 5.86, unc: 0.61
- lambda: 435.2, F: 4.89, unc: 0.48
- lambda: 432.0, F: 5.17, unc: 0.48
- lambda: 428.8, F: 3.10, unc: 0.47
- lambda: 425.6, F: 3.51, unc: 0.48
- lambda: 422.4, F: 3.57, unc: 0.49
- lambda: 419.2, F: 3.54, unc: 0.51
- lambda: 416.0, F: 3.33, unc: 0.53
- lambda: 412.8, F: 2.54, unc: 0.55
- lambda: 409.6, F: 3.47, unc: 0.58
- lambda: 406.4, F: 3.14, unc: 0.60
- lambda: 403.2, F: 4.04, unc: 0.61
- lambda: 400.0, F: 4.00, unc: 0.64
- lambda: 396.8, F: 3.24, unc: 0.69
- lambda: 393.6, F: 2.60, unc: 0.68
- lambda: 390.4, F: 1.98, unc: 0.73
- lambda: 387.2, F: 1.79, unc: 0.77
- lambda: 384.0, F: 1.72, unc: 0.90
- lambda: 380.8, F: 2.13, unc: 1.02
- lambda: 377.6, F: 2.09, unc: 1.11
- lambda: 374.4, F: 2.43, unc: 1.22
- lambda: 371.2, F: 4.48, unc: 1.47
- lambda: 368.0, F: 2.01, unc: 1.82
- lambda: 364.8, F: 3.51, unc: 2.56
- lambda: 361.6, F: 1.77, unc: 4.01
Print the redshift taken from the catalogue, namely 0.08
